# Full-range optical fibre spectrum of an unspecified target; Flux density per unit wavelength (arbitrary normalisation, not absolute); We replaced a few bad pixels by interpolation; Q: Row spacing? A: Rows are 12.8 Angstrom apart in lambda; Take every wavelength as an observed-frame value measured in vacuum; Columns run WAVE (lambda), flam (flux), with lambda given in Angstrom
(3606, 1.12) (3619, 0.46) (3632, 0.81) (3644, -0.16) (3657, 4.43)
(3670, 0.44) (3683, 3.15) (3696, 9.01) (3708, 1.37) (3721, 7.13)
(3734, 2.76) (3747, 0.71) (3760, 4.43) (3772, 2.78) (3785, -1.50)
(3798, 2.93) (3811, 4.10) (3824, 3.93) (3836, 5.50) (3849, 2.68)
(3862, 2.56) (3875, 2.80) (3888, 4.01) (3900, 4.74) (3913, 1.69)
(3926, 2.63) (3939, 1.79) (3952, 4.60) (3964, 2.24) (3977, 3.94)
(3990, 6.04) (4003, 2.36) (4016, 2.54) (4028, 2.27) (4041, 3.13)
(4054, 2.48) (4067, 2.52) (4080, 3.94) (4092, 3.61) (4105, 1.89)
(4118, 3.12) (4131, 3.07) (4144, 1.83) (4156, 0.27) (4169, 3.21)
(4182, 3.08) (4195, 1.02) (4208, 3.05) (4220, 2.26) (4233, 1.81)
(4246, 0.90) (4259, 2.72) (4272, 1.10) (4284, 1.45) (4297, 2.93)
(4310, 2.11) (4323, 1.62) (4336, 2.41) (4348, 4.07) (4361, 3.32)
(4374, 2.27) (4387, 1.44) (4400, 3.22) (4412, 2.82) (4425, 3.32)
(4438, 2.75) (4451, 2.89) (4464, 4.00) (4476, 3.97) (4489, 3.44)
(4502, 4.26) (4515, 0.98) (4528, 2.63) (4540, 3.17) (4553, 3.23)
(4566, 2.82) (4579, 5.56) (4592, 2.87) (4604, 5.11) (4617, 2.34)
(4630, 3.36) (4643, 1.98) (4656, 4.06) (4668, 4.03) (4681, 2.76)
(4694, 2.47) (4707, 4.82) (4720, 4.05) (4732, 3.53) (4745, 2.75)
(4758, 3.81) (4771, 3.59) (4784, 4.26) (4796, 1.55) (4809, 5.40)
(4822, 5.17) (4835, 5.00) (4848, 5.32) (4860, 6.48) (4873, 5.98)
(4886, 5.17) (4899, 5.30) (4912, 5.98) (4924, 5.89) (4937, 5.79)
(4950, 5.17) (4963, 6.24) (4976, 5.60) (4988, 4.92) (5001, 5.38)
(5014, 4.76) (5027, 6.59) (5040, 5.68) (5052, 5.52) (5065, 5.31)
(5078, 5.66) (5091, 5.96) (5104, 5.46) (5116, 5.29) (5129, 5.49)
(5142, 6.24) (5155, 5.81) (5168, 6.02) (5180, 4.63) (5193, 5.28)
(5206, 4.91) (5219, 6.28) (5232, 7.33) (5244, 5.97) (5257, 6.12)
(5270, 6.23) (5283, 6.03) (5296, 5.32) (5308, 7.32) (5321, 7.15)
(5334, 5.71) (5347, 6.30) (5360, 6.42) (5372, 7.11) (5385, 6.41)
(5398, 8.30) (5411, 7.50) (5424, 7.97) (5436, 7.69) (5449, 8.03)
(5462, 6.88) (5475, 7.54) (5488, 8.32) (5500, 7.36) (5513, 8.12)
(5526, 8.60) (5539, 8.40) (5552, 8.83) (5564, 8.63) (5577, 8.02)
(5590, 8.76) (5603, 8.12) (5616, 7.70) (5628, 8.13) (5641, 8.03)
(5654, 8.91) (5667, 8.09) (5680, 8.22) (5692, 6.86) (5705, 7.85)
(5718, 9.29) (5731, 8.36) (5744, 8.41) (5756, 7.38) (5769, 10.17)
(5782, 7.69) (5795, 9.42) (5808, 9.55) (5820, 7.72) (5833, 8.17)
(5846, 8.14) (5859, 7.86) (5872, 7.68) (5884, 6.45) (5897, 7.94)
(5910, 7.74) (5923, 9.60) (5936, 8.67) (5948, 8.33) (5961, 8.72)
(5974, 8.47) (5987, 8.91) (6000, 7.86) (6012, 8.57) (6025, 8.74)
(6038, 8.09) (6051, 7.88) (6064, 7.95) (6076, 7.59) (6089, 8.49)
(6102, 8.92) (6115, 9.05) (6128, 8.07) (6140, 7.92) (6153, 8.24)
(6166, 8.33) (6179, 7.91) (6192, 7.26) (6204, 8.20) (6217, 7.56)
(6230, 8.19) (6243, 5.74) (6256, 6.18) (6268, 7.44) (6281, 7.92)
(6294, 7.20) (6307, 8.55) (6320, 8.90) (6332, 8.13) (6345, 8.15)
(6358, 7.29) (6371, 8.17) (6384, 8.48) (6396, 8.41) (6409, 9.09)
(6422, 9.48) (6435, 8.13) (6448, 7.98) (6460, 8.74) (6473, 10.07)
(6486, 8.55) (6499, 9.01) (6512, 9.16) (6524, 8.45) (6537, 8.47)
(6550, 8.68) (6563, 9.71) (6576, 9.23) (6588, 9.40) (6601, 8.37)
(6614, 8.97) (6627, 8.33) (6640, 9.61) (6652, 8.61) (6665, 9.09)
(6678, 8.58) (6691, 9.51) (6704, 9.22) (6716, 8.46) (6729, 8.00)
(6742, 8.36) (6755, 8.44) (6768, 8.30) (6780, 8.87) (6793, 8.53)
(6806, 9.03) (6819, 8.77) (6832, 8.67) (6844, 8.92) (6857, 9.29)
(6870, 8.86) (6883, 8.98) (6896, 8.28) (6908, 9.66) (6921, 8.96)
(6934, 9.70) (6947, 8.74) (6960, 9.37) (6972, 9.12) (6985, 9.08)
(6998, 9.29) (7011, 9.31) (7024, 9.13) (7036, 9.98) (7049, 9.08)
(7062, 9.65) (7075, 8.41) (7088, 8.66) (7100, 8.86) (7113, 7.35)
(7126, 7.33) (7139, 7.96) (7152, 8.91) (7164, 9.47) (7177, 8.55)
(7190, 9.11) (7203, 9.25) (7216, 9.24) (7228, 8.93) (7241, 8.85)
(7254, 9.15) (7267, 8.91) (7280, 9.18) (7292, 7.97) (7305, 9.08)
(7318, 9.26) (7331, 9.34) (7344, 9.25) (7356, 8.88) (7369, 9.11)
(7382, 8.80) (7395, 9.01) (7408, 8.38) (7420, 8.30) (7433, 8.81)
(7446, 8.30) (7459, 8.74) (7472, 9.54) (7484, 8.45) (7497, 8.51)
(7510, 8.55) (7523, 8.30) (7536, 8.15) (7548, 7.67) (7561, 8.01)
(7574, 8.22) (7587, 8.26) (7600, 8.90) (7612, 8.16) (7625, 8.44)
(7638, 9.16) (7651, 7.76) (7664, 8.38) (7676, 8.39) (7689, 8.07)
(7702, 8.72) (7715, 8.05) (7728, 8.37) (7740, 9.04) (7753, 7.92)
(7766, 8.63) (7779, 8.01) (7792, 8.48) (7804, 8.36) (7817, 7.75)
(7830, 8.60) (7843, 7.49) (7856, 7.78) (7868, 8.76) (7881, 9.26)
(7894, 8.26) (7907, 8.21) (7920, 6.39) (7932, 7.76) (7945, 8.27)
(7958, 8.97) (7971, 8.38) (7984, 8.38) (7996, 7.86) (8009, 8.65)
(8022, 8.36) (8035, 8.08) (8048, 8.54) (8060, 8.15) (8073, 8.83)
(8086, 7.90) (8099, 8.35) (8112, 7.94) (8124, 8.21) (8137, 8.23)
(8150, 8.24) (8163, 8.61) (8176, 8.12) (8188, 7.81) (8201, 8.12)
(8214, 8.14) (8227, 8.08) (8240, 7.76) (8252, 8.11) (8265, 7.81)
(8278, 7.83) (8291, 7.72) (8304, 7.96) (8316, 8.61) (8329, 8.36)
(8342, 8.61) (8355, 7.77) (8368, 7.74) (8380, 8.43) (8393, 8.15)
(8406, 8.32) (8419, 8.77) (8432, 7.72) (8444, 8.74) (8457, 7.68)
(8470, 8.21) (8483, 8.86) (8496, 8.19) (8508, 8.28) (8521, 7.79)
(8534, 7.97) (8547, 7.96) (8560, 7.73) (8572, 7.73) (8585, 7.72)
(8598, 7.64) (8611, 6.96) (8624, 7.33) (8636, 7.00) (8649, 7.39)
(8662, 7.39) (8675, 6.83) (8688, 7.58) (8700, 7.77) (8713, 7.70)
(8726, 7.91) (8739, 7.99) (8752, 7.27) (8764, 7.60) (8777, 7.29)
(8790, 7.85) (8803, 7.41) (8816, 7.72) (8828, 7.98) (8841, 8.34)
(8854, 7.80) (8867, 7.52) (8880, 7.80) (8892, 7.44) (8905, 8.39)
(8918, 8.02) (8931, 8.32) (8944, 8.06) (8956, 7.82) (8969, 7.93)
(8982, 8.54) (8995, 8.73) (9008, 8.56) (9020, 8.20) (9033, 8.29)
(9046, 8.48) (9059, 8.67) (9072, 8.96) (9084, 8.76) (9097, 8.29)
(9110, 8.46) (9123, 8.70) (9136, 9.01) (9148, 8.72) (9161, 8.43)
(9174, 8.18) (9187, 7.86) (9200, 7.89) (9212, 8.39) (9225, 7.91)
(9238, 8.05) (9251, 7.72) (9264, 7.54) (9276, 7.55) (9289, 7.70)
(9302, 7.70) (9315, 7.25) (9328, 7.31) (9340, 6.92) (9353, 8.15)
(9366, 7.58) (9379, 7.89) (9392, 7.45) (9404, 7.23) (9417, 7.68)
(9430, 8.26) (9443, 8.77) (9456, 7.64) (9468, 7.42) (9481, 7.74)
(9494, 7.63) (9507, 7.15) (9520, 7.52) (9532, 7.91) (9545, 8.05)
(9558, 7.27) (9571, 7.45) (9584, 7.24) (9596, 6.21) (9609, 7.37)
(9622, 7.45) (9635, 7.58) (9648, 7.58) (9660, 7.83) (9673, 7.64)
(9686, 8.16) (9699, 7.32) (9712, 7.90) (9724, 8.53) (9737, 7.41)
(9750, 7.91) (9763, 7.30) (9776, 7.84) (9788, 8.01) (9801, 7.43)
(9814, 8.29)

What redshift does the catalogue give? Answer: 0.21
